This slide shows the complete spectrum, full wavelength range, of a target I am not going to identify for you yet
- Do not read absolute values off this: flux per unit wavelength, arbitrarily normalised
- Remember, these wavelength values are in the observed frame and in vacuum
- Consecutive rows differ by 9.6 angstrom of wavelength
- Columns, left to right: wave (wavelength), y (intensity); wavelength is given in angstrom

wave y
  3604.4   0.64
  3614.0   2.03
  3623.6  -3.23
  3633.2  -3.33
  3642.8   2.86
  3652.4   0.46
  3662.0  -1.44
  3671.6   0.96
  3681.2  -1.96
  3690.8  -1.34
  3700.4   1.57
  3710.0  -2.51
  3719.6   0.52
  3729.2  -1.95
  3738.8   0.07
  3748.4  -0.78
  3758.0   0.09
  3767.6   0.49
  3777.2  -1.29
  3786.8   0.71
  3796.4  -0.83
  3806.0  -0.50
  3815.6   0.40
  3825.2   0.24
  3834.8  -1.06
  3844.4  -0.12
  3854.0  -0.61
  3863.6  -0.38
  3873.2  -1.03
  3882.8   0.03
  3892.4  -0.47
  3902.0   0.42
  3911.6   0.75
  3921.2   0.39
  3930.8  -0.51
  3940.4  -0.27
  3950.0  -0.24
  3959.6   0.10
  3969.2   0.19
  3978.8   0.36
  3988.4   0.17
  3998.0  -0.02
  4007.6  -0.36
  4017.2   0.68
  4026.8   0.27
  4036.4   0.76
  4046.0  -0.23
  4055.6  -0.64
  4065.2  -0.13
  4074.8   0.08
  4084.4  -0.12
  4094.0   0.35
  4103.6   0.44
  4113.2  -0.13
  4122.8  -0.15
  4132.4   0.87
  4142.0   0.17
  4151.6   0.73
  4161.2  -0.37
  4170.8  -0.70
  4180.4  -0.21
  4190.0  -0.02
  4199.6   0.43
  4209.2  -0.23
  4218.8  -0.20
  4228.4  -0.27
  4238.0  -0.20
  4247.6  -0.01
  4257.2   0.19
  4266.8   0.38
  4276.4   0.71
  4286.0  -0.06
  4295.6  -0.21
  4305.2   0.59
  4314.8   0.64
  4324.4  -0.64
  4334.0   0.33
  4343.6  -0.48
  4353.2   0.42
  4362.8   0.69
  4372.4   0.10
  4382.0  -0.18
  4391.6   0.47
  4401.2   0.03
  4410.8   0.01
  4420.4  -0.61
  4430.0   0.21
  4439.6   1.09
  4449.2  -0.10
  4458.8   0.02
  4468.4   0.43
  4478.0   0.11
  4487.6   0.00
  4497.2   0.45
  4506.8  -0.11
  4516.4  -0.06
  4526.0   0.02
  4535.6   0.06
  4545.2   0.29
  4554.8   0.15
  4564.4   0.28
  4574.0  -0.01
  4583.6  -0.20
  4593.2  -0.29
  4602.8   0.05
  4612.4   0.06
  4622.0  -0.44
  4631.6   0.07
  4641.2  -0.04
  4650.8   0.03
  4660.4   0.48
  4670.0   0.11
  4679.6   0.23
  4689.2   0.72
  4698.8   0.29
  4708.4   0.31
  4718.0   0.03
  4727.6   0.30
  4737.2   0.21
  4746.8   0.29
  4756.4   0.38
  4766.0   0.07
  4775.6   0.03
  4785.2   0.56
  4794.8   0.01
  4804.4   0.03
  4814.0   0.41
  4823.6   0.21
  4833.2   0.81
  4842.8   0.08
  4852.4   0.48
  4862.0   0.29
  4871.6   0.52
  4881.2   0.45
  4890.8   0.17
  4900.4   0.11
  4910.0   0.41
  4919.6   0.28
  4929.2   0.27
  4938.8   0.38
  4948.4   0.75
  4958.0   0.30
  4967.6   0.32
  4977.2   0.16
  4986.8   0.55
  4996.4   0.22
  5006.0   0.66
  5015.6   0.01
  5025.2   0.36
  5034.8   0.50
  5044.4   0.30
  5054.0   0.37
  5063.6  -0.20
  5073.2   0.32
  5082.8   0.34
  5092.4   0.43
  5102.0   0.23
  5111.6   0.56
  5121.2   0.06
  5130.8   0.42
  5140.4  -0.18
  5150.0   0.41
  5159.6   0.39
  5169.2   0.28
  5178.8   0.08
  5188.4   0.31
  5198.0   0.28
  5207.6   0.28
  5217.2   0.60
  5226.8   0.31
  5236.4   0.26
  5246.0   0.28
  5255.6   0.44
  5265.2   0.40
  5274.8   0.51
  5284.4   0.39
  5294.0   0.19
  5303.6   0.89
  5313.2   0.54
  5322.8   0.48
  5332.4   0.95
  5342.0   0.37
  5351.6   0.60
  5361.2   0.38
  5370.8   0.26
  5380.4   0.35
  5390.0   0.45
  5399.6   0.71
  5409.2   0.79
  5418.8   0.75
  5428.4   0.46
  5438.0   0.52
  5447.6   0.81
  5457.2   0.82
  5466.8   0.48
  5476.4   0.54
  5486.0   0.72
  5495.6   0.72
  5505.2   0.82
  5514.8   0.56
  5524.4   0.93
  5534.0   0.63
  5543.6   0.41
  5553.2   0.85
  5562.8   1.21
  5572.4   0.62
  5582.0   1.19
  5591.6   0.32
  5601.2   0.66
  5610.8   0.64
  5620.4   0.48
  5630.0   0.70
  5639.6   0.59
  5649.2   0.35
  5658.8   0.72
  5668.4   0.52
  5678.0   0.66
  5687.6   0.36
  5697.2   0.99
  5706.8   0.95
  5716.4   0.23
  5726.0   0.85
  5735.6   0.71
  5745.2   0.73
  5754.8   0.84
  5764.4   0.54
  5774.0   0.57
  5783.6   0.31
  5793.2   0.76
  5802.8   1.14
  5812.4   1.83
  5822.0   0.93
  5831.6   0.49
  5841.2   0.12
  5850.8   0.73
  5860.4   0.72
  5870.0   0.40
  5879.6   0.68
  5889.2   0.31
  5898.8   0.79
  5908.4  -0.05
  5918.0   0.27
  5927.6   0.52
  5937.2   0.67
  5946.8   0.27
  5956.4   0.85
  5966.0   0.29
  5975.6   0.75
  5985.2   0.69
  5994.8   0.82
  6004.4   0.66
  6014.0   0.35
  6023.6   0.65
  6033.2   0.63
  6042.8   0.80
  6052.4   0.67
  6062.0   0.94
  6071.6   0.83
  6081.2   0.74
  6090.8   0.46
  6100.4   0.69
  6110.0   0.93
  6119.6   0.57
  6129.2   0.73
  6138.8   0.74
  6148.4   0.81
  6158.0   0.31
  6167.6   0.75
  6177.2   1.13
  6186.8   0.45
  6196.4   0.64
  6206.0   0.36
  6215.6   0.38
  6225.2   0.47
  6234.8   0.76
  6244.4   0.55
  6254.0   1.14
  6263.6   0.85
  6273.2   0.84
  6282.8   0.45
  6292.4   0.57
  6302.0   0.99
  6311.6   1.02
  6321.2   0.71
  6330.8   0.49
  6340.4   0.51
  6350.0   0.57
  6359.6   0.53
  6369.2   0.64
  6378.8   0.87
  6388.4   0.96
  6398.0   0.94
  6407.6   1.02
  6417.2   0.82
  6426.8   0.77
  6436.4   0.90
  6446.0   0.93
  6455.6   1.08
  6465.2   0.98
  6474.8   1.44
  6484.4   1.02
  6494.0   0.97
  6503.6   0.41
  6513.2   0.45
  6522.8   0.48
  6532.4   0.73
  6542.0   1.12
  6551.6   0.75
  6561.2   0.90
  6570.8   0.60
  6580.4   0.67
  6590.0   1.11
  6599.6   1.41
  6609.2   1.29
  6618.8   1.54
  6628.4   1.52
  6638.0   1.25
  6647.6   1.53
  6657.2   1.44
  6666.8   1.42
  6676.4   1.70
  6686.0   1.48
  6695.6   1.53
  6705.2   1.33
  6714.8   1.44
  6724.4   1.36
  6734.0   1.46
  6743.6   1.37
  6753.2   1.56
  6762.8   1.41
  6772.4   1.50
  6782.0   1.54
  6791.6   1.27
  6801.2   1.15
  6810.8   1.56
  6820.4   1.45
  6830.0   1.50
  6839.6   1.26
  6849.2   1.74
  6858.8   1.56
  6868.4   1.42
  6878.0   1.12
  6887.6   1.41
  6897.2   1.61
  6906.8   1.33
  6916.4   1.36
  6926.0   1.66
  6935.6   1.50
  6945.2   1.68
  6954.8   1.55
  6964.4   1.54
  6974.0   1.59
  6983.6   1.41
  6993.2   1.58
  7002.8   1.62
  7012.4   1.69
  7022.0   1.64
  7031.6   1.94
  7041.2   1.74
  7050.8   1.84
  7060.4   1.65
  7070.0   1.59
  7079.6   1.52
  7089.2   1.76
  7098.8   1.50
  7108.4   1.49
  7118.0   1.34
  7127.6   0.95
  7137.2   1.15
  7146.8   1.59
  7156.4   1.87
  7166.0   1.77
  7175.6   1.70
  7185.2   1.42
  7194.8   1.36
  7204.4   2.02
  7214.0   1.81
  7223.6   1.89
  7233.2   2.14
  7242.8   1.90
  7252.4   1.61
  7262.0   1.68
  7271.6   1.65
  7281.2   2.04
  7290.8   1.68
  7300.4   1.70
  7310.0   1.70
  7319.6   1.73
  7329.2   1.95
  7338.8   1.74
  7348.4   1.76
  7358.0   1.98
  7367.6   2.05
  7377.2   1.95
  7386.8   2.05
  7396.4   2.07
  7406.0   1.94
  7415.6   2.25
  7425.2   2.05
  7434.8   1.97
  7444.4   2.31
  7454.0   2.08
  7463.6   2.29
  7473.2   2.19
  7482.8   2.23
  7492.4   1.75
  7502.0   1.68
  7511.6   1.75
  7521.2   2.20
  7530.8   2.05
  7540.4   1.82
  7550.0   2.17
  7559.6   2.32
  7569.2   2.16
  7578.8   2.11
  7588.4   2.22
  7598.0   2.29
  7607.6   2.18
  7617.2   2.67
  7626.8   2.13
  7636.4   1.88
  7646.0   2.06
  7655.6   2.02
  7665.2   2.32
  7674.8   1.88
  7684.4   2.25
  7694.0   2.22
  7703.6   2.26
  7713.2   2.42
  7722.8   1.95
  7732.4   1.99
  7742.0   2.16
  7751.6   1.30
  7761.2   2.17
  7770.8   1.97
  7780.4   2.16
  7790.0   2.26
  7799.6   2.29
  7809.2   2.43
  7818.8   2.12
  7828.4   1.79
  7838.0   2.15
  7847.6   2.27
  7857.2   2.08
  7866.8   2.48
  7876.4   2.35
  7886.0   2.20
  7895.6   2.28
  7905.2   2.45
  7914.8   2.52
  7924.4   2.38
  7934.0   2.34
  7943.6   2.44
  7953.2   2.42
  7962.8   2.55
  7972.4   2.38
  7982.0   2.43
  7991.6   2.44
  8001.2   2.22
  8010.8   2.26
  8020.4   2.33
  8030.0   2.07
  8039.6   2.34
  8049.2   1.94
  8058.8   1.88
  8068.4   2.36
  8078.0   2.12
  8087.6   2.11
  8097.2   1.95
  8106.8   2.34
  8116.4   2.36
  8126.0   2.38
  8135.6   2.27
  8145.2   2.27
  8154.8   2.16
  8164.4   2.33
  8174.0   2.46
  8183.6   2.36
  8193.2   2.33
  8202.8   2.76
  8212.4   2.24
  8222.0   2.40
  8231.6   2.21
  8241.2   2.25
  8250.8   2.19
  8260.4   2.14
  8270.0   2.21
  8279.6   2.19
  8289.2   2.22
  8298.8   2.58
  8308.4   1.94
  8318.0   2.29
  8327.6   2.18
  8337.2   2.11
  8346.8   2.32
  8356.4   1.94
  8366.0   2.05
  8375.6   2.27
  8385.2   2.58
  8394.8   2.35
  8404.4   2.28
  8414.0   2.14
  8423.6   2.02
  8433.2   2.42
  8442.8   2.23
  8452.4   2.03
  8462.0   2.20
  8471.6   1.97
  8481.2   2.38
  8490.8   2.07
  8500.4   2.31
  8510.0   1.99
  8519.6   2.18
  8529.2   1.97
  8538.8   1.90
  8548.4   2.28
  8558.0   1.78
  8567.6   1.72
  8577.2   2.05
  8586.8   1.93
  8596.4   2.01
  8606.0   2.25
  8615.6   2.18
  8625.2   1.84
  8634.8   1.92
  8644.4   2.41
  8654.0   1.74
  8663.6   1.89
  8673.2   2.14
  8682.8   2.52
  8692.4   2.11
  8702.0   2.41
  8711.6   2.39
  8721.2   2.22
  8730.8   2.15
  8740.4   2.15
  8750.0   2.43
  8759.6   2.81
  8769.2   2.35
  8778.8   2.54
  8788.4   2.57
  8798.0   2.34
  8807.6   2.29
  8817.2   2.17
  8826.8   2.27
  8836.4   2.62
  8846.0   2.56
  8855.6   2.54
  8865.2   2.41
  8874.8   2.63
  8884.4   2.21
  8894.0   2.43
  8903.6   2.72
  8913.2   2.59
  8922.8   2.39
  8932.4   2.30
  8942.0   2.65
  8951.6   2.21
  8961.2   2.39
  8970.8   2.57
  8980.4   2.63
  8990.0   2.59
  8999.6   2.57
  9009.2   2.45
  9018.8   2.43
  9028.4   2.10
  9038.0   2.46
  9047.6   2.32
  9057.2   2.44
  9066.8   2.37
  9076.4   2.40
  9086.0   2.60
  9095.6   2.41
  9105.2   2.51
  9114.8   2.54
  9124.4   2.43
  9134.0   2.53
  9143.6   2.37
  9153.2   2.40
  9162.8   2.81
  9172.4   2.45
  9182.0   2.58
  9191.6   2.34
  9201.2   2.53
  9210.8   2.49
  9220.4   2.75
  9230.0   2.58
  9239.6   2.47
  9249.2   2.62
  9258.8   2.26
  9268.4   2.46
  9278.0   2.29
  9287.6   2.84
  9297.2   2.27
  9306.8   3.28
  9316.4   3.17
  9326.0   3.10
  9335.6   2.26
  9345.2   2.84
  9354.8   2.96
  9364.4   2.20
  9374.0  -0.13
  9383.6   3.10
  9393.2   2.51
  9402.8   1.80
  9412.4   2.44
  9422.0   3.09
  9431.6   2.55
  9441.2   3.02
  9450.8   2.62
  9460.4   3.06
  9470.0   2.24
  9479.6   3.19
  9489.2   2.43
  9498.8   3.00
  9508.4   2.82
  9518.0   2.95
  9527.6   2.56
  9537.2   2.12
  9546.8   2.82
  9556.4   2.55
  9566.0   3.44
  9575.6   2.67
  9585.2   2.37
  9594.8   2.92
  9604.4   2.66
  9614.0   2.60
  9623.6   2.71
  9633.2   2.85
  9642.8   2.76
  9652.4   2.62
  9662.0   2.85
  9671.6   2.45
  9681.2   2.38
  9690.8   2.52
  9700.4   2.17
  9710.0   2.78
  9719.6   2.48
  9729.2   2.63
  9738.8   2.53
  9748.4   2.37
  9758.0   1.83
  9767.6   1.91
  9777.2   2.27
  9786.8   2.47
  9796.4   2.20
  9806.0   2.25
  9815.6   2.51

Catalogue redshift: 0.66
